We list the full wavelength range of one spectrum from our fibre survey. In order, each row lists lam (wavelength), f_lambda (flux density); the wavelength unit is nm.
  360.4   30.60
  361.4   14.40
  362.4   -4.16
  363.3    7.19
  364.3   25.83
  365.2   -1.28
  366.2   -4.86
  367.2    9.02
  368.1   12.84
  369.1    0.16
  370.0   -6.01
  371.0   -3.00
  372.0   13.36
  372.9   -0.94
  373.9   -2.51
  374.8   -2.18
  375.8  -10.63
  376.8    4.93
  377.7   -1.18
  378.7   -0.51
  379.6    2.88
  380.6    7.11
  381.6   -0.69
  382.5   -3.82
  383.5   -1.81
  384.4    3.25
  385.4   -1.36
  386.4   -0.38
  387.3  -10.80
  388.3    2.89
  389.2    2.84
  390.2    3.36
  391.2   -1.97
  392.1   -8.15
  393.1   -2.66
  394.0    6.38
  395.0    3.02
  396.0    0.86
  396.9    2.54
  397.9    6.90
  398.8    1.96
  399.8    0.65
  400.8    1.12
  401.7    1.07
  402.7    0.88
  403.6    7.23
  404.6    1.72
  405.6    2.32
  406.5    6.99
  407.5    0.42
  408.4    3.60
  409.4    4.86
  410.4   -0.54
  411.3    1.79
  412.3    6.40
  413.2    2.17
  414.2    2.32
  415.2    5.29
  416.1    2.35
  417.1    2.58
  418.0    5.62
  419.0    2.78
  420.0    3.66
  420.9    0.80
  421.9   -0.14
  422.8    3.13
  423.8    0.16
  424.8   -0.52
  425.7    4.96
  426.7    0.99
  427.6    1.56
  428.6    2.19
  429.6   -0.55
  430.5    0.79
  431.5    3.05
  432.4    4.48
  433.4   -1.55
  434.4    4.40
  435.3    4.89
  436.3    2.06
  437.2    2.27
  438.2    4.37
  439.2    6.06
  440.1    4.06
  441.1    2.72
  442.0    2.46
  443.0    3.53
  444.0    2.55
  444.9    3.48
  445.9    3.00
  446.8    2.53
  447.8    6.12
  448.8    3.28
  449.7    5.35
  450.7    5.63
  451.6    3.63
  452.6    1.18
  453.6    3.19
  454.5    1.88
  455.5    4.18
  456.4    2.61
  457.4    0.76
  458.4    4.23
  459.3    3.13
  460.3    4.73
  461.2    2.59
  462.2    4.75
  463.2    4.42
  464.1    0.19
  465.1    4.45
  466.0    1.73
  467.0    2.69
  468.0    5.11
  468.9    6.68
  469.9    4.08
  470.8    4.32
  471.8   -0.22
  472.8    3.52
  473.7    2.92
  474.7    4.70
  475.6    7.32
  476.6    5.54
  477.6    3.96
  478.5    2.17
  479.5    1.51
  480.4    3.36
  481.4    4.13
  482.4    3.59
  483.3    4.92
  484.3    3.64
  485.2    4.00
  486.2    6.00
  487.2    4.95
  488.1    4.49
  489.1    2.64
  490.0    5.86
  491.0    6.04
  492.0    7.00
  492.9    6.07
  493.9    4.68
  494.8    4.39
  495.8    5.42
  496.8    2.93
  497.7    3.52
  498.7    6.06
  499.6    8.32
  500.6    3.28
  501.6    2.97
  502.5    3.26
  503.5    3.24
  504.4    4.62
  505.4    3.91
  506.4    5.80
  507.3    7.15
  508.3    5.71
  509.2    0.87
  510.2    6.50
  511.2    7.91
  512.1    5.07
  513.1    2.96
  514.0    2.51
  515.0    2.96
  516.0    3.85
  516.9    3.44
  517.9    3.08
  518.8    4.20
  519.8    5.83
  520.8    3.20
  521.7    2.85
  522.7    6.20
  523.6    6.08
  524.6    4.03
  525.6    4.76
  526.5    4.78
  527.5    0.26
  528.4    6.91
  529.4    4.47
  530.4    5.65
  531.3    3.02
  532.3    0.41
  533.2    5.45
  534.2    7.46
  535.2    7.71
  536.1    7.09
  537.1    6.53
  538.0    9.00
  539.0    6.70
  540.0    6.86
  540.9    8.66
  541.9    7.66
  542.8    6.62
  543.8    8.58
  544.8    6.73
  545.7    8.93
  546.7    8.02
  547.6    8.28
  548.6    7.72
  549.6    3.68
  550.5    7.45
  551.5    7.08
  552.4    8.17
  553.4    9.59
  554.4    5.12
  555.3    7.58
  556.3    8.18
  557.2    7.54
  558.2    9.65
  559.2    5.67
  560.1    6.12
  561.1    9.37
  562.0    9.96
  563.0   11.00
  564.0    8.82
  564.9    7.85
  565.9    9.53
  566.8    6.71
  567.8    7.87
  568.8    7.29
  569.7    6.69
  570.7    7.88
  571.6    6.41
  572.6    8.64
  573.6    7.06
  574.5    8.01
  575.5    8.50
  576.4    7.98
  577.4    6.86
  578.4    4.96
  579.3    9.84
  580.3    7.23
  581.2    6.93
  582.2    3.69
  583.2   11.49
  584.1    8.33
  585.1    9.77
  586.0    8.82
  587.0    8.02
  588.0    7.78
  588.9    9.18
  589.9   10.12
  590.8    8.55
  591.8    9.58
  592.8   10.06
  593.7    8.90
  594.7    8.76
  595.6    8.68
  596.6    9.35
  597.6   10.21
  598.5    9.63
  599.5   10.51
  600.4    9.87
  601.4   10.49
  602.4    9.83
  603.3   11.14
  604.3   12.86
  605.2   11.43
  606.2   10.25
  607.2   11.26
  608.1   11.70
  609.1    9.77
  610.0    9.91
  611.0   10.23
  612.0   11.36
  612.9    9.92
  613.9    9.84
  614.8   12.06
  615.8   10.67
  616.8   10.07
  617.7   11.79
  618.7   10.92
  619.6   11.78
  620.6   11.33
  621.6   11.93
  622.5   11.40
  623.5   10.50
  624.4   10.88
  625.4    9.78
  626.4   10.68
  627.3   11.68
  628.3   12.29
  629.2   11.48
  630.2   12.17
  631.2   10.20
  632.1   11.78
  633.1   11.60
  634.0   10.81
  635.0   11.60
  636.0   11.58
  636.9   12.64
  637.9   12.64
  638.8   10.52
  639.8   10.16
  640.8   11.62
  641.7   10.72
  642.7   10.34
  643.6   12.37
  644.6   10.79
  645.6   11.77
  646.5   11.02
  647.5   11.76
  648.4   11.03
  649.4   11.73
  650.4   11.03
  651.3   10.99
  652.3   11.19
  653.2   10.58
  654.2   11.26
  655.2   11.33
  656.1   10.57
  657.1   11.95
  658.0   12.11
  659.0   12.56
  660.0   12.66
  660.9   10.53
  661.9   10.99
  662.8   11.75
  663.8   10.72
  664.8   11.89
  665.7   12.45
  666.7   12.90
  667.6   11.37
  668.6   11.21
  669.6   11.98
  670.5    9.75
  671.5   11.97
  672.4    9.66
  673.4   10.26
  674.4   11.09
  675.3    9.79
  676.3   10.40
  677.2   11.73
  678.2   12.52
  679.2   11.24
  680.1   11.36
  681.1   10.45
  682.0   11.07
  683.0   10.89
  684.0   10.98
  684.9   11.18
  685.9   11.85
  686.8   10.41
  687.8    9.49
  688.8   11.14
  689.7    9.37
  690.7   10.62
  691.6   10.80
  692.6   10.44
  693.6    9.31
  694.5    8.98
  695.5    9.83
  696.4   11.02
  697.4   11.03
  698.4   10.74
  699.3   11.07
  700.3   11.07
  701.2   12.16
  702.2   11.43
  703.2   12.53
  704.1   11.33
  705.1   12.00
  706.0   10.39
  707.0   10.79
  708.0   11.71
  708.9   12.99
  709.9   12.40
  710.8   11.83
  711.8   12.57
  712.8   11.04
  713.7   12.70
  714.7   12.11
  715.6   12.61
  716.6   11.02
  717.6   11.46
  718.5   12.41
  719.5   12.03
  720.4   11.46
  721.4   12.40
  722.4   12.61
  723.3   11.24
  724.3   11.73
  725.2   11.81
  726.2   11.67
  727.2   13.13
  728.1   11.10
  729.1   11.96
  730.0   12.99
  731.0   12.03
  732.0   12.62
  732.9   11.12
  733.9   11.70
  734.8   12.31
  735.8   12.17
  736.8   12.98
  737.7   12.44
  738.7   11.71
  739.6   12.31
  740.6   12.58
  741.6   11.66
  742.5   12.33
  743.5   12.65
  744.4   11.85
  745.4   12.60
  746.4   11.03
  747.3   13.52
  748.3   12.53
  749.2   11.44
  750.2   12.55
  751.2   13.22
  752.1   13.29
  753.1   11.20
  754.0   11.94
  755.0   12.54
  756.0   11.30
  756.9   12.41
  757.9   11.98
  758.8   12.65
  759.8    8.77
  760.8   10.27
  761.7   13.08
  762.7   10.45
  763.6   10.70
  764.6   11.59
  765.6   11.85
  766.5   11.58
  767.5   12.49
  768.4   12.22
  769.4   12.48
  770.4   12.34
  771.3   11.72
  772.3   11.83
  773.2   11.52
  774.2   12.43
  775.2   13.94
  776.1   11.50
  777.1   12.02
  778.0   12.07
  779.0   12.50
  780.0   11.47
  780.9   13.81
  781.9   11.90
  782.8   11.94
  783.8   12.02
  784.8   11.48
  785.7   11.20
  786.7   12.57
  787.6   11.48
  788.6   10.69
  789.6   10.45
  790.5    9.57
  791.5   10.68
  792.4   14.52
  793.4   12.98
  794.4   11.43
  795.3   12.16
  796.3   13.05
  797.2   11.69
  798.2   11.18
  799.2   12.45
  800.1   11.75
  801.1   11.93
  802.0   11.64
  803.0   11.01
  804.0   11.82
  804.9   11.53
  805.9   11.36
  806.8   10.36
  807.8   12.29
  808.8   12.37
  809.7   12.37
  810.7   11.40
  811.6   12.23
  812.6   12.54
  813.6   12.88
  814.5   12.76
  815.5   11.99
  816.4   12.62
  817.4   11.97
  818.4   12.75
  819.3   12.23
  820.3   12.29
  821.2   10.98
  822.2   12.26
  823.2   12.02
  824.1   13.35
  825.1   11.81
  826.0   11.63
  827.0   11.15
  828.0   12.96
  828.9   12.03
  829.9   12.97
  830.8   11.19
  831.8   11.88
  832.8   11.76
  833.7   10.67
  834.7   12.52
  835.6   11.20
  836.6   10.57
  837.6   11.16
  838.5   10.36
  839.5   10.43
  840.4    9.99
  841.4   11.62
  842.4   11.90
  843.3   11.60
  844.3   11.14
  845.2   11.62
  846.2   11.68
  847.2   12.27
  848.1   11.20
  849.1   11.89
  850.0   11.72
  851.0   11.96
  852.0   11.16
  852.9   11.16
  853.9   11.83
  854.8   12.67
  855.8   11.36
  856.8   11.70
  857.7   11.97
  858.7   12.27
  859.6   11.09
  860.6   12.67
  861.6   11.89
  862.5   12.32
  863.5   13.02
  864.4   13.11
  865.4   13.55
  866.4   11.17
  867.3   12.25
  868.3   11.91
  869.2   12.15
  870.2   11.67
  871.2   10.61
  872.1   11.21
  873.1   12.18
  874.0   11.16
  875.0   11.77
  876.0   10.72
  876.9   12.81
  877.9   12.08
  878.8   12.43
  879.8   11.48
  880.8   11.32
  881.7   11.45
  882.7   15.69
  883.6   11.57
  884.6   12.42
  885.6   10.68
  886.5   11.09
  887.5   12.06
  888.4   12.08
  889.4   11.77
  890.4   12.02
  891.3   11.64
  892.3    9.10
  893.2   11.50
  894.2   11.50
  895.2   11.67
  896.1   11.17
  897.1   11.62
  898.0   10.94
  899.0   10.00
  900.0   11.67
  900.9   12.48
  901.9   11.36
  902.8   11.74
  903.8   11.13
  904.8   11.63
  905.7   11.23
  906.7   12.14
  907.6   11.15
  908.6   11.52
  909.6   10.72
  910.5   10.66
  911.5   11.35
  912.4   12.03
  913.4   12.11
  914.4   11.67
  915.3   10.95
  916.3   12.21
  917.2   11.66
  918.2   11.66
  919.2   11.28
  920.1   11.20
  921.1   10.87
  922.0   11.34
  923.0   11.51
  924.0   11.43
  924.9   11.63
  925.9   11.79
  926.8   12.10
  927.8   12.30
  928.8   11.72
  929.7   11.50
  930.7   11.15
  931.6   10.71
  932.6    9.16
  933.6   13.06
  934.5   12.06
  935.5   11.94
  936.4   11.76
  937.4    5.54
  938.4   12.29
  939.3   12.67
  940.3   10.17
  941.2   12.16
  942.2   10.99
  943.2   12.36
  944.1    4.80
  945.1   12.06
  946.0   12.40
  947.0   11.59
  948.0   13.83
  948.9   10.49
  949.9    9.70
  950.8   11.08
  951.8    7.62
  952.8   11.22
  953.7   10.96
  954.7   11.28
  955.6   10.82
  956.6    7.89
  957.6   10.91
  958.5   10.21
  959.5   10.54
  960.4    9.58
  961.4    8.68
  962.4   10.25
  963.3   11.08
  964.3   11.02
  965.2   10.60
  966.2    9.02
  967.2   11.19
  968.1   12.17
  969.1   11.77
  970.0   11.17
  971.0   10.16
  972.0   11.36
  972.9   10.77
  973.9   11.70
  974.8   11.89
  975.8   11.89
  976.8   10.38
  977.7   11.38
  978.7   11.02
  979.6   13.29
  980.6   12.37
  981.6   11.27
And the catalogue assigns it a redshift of 0.341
